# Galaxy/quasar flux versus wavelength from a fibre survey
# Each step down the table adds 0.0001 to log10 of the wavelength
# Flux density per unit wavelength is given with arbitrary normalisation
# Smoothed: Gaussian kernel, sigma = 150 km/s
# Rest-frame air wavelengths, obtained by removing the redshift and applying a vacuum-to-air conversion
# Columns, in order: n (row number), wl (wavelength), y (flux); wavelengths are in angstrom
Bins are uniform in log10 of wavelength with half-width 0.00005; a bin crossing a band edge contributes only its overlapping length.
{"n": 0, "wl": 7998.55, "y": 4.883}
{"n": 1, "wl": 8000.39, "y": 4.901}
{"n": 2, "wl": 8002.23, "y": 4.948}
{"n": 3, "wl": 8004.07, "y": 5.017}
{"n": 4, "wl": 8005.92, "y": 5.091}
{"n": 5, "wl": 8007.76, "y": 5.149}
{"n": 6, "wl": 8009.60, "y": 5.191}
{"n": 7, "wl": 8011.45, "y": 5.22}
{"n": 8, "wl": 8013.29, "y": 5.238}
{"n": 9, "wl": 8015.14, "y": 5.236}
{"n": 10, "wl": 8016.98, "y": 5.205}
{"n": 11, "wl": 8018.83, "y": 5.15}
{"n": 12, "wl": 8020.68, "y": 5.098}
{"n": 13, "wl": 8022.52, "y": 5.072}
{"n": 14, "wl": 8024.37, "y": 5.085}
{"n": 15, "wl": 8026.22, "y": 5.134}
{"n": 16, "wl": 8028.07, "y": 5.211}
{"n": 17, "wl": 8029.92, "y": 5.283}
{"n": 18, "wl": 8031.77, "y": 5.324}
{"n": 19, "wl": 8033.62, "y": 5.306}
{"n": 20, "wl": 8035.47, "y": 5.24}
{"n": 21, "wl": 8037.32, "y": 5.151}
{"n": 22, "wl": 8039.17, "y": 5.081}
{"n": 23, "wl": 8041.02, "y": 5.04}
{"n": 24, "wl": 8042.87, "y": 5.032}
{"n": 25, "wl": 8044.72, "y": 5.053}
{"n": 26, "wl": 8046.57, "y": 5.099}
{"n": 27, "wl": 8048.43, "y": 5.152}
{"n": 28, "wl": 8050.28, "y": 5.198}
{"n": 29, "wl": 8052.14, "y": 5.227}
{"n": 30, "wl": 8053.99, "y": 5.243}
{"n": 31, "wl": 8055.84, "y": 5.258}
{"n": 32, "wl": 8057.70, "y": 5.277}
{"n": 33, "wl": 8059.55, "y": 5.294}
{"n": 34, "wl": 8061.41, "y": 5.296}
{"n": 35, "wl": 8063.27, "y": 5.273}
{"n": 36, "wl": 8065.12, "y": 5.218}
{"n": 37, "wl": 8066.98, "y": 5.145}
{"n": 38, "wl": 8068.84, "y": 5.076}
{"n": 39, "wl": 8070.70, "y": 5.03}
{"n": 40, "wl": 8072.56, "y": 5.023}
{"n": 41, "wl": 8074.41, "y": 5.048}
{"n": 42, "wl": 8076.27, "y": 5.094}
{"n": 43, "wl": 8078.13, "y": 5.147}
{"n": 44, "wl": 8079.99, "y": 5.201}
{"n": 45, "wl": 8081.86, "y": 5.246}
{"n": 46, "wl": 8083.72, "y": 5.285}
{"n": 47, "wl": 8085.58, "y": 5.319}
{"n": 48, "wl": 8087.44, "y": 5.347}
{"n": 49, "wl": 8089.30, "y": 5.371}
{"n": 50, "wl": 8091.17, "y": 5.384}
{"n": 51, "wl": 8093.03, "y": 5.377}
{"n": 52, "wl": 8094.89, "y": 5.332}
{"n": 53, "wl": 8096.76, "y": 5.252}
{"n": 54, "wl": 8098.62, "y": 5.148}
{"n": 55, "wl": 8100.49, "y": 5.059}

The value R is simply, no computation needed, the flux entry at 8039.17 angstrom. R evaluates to 5.081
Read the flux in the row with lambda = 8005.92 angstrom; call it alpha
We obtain 5.091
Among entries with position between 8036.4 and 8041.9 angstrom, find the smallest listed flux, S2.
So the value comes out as 5.04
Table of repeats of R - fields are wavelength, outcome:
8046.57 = 5.099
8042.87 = 5.032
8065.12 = 5.218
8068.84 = 5.076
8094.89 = 5.332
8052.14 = 5.227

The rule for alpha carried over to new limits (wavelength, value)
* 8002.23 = 4.948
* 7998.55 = 4.883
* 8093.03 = 5.377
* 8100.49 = 5.059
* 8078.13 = 5.147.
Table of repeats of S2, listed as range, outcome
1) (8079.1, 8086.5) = 5.201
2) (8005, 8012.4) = 5.091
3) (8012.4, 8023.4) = 5.072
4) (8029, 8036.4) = 5.24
